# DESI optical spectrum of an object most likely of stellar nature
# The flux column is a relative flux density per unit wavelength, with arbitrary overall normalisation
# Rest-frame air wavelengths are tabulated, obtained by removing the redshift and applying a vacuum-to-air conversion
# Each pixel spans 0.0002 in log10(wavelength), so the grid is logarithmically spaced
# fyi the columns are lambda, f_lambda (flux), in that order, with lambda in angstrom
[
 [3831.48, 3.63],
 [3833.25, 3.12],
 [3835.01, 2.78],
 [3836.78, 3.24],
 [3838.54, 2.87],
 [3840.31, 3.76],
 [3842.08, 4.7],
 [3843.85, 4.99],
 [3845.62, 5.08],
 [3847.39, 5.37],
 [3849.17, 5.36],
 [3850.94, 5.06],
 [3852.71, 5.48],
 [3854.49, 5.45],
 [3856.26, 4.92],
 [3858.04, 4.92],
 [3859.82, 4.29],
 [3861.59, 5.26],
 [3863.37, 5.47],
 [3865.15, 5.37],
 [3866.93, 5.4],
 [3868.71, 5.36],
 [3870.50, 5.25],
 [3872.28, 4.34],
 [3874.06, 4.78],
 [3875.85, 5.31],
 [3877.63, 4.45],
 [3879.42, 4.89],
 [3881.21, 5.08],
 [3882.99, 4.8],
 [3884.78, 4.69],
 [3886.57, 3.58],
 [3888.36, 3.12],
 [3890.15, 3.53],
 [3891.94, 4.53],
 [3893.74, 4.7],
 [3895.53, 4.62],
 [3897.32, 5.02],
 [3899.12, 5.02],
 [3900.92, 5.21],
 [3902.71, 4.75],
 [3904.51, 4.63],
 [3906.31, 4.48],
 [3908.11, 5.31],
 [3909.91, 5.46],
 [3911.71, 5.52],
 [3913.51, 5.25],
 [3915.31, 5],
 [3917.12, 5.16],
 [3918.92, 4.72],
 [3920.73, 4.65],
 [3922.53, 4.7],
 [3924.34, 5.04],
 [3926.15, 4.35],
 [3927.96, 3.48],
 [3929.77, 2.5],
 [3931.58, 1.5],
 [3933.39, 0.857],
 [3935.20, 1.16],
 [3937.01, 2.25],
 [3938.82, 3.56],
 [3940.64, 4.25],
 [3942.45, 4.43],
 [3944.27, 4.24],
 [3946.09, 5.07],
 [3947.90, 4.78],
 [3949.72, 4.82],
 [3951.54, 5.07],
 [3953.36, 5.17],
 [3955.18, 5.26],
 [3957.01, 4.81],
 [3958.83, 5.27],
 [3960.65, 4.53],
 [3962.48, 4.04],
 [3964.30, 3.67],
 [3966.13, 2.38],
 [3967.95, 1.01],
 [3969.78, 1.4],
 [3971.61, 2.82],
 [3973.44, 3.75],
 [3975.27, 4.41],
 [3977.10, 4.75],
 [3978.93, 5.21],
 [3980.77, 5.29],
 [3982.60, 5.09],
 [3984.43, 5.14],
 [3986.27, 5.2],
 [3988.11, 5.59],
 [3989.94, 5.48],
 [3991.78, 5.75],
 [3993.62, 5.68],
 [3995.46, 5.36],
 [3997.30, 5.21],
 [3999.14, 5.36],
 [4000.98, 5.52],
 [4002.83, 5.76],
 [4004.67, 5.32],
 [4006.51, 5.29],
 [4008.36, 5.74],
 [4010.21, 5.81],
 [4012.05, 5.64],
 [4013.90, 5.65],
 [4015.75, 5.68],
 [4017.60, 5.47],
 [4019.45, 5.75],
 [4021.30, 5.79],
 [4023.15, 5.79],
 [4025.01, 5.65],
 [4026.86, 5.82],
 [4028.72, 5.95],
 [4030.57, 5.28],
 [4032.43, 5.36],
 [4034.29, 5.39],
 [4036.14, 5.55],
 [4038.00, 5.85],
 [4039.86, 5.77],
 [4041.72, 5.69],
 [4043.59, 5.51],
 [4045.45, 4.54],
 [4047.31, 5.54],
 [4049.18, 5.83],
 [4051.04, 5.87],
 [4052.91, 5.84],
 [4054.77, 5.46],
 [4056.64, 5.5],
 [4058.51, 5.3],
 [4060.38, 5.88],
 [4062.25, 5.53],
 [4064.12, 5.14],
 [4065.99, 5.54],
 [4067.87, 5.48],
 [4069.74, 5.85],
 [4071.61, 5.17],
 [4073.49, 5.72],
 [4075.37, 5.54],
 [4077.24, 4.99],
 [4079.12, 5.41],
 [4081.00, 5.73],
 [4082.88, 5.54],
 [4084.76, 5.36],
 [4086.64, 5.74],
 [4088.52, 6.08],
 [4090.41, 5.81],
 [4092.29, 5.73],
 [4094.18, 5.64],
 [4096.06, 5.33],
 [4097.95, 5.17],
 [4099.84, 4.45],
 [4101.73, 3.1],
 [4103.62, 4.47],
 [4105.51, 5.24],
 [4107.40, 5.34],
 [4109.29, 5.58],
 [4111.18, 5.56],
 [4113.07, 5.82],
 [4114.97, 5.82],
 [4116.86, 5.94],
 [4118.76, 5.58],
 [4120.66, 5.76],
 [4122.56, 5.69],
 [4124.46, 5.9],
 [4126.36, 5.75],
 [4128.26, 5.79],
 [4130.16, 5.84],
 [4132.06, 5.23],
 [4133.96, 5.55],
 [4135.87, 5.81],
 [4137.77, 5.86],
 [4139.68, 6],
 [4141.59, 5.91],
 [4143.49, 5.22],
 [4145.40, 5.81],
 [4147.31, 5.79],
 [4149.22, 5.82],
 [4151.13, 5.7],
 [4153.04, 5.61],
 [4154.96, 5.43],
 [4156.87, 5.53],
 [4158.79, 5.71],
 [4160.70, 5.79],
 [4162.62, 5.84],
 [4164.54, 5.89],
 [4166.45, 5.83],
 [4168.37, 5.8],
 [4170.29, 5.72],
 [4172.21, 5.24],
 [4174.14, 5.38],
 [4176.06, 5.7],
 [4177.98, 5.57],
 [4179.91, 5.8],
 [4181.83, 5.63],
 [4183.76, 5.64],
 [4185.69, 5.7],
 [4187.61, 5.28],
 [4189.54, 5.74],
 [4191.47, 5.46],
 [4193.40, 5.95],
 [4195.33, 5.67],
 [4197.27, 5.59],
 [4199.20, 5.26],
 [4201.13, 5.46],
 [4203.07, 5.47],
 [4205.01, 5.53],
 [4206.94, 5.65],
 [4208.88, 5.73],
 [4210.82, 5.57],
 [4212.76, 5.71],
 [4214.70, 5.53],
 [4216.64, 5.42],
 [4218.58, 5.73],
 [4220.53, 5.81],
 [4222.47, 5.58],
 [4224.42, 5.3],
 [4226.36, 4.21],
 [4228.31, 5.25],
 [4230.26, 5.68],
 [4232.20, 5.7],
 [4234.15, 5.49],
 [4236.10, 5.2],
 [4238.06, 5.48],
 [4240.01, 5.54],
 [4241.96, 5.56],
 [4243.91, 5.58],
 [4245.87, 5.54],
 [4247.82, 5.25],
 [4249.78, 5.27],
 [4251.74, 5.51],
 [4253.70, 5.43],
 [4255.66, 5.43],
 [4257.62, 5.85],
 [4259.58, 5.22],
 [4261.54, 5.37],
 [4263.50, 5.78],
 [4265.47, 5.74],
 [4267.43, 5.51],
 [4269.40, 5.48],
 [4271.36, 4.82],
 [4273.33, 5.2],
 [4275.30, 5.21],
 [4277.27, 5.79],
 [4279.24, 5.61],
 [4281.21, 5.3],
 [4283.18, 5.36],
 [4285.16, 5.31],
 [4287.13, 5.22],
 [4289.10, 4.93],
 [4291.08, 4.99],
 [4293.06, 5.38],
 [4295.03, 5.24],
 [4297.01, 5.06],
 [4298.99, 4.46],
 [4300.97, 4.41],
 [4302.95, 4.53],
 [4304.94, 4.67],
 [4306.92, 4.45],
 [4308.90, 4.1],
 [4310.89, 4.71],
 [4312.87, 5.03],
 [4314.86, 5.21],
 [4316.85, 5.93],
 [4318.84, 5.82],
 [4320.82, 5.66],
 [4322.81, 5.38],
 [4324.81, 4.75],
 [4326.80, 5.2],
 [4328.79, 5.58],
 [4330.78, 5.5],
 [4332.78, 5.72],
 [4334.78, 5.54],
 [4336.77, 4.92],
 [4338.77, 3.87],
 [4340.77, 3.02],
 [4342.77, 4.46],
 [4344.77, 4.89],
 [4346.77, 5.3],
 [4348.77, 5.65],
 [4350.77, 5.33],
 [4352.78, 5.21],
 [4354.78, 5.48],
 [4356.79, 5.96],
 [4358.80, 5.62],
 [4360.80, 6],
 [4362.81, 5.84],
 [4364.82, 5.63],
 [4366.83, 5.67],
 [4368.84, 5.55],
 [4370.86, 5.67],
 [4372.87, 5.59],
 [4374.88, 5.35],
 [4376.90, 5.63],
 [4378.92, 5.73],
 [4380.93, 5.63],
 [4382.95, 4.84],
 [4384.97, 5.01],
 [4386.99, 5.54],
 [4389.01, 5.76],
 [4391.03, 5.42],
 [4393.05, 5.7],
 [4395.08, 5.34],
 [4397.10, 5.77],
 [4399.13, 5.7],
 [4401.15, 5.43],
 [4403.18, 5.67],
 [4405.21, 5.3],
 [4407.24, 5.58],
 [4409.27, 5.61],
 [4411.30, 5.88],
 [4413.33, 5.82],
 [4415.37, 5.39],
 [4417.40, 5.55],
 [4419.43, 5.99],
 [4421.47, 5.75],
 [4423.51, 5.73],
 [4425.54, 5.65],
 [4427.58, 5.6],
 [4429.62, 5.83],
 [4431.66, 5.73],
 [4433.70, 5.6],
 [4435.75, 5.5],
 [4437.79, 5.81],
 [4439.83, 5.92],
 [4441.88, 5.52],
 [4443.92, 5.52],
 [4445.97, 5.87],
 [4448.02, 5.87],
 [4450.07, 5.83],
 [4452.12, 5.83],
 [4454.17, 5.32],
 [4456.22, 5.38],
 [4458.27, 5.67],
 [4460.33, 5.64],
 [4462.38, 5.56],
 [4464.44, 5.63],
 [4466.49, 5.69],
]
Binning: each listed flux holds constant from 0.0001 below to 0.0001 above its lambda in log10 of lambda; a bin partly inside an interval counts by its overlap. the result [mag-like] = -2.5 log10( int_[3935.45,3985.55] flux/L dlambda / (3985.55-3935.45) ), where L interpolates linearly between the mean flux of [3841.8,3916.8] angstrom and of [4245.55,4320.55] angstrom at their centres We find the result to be 0.20 mag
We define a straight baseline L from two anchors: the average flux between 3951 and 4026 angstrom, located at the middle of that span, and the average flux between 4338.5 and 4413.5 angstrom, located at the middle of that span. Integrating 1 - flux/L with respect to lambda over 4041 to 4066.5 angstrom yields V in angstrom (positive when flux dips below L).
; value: -2.6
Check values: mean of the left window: 4.92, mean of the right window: 5.42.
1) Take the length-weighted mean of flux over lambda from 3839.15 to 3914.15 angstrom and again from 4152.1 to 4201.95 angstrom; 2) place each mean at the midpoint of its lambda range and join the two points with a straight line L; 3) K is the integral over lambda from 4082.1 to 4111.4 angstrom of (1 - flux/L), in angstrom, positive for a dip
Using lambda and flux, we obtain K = 0.9 angstrom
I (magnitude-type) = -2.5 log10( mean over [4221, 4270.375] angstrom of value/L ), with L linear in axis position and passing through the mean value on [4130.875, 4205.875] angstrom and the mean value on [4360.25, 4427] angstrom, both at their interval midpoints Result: 0.04 mag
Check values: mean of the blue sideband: 5.64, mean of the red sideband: 5.59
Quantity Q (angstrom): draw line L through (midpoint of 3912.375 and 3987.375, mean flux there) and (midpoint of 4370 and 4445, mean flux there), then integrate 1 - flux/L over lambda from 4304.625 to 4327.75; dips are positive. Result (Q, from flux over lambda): 0.89 angstrom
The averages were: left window 4.06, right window 5.6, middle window 5.09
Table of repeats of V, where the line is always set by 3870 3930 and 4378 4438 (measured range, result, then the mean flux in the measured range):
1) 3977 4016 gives -4.85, 5.44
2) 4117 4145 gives -3.46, 5.71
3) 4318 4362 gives 1.99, 5.22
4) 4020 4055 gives -4.93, 5.61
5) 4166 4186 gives -1.78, 5.63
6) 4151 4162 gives -1.06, 5.63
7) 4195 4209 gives -0.84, 5.53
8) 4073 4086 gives -1.24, 5.47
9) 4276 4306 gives 1.65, 5.08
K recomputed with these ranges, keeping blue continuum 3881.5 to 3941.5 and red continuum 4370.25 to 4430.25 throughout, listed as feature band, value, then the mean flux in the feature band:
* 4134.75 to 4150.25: -3.01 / 5.77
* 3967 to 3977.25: 3.43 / 2.89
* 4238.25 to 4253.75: -0.99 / 5.46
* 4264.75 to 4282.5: -0.63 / 5.4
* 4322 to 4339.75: 0.72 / 5.16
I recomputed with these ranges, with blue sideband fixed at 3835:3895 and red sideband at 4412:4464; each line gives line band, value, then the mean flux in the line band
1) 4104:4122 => -0.098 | 5.59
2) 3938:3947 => 0.118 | 4.32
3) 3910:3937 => 0.236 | 3.84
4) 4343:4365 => 0.006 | 5.5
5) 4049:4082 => -0.105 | 5.54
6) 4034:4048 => -0.104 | 5.49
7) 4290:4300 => 0.084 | 5.02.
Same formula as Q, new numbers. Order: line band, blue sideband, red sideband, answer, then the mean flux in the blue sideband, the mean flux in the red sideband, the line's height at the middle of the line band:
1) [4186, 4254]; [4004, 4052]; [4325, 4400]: -0.4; 5.6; 5.36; 5.46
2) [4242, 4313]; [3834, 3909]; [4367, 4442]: 2.5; 4.69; 5.6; 5.38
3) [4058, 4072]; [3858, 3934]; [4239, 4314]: -1.9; 4.57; 5.21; 4.85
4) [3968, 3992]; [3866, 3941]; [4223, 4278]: 0.7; 4.34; 5.41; 4.57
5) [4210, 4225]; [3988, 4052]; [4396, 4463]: 0.1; 5.58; 5.66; 5.62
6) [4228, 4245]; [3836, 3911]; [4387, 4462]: -0.5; 4.76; 5.65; 5.35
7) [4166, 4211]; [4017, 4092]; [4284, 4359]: -2.4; 5.58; 5.06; 5.32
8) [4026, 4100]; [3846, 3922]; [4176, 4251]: -4.3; 4.89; 5.52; 5.23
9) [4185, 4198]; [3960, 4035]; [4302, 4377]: -1.3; 4.97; 5.22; 5.11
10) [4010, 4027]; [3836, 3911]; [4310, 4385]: -2.6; 4.76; 5.32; 4.93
